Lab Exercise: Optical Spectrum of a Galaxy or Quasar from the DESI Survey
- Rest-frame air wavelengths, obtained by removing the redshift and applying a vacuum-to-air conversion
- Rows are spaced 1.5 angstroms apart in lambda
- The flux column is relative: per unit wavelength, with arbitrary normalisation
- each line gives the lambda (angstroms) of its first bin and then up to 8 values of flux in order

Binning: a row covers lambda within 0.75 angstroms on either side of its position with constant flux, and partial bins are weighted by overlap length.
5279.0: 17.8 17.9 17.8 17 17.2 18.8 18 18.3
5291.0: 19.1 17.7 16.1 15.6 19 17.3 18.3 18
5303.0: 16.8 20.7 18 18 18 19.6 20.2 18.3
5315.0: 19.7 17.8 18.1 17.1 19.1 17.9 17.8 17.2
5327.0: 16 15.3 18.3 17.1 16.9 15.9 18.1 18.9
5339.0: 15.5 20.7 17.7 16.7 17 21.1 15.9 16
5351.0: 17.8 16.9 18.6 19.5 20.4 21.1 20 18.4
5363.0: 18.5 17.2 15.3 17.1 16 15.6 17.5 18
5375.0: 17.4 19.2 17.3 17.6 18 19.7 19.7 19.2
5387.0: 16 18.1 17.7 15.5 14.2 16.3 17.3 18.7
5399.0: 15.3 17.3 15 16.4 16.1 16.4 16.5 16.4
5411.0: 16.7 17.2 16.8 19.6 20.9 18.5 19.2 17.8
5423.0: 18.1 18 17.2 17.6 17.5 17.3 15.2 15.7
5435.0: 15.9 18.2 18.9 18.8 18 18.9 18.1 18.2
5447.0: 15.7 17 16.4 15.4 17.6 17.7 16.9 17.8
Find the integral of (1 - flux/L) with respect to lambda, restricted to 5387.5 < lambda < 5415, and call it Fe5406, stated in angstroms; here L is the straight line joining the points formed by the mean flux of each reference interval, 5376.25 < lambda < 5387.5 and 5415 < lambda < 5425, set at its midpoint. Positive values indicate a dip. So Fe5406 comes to 3.0 angstroms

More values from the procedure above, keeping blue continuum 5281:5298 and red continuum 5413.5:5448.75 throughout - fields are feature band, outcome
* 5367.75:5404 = 1.14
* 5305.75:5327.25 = -0.64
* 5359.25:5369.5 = 0.13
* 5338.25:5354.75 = 0.10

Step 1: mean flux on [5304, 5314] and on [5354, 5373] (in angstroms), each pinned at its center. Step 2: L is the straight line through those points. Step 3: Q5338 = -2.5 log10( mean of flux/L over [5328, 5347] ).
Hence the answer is 0.05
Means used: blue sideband 18.9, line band 17.6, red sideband 18.1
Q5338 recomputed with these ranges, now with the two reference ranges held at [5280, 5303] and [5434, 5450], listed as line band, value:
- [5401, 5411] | 0.09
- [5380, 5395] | 0.01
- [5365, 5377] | 0.05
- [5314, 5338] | 0.01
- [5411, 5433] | -0.01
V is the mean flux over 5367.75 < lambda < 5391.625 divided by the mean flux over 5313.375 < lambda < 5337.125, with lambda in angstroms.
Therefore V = 1.0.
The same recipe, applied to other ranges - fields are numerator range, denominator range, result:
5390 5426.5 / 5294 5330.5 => 0.95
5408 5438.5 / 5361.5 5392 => 1.00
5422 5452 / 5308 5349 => 0.97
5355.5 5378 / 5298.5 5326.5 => 0.98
